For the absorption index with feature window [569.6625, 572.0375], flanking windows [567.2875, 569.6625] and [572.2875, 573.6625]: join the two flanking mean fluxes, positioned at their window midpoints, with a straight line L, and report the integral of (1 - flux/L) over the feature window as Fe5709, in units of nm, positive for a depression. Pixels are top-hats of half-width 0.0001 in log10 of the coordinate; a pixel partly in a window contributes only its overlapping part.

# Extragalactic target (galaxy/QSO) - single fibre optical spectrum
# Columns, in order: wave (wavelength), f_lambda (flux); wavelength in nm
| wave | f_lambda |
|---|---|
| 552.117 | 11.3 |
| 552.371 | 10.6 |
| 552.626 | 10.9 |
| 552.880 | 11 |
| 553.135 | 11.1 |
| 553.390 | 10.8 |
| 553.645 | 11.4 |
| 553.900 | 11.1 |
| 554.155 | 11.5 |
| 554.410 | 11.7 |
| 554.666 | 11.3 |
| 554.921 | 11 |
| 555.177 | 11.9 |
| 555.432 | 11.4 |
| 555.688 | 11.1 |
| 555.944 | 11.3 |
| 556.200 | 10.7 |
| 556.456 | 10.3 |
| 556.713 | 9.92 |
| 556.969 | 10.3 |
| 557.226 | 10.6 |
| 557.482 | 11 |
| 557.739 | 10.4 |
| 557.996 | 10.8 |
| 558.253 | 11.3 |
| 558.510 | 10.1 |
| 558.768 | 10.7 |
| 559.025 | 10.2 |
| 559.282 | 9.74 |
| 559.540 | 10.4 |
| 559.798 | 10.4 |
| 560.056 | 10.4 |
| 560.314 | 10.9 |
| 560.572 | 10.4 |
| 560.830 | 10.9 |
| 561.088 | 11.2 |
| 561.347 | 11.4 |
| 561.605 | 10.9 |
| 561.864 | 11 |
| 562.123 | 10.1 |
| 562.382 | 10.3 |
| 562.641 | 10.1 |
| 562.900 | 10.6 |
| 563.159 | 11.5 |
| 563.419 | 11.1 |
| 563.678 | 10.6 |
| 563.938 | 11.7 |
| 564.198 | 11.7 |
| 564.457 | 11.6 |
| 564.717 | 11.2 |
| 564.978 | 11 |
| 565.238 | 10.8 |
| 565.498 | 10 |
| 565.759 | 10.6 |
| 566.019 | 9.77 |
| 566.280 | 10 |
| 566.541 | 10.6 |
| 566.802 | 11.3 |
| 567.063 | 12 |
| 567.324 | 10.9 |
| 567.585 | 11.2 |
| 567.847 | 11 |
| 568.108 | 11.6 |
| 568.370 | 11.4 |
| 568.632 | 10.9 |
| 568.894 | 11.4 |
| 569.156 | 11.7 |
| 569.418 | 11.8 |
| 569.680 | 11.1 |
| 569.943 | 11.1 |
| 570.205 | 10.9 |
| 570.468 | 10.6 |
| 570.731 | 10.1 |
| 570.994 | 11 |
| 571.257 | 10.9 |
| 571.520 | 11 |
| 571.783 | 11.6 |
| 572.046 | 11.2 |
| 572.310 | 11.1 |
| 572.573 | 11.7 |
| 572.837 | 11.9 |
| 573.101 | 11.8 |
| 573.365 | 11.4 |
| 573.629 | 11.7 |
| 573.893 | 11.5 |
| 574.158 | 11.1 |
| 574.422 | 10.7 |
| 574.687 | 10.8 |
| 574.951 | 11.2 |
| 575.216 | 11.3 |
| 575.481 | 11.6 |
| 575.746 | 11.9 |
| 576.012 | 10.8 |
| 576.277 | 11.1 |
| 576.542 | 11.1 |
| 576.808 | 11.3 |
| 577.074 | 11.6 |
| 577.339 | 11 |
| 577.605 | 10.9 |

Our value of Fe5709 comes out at 0.116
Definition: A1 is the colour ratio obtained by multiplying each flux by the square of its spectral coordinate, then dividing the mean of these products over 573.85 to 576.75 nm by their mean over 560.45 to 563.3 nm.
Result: 1.1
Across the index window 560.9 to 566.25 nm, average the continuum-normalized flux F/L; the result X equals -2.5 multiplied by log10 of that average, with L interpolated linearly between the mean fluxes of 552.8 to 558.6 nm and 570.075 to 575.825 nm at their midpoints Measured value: 0.02 mag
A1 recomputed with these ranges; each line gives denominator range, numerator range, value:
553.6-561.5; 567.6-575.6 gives 1.09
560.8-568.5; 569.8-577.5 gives 1.06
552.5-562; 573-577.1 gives 1.11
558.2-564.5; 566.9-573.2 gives 1.08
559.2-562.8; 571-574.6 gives 1.12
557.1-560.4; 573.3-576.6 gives 1.13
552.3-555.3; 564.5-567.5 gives 1.00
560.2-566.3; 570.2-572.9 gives 1.05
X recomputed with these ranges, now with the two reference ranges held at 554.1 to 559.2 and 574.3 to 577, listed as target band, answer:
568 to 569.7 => -0.03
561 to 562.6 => 0.02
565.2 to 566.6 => 0.08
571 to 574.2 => -0.03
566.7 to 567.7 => -0.03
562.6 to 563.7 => 0.01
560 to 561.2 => 0.01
